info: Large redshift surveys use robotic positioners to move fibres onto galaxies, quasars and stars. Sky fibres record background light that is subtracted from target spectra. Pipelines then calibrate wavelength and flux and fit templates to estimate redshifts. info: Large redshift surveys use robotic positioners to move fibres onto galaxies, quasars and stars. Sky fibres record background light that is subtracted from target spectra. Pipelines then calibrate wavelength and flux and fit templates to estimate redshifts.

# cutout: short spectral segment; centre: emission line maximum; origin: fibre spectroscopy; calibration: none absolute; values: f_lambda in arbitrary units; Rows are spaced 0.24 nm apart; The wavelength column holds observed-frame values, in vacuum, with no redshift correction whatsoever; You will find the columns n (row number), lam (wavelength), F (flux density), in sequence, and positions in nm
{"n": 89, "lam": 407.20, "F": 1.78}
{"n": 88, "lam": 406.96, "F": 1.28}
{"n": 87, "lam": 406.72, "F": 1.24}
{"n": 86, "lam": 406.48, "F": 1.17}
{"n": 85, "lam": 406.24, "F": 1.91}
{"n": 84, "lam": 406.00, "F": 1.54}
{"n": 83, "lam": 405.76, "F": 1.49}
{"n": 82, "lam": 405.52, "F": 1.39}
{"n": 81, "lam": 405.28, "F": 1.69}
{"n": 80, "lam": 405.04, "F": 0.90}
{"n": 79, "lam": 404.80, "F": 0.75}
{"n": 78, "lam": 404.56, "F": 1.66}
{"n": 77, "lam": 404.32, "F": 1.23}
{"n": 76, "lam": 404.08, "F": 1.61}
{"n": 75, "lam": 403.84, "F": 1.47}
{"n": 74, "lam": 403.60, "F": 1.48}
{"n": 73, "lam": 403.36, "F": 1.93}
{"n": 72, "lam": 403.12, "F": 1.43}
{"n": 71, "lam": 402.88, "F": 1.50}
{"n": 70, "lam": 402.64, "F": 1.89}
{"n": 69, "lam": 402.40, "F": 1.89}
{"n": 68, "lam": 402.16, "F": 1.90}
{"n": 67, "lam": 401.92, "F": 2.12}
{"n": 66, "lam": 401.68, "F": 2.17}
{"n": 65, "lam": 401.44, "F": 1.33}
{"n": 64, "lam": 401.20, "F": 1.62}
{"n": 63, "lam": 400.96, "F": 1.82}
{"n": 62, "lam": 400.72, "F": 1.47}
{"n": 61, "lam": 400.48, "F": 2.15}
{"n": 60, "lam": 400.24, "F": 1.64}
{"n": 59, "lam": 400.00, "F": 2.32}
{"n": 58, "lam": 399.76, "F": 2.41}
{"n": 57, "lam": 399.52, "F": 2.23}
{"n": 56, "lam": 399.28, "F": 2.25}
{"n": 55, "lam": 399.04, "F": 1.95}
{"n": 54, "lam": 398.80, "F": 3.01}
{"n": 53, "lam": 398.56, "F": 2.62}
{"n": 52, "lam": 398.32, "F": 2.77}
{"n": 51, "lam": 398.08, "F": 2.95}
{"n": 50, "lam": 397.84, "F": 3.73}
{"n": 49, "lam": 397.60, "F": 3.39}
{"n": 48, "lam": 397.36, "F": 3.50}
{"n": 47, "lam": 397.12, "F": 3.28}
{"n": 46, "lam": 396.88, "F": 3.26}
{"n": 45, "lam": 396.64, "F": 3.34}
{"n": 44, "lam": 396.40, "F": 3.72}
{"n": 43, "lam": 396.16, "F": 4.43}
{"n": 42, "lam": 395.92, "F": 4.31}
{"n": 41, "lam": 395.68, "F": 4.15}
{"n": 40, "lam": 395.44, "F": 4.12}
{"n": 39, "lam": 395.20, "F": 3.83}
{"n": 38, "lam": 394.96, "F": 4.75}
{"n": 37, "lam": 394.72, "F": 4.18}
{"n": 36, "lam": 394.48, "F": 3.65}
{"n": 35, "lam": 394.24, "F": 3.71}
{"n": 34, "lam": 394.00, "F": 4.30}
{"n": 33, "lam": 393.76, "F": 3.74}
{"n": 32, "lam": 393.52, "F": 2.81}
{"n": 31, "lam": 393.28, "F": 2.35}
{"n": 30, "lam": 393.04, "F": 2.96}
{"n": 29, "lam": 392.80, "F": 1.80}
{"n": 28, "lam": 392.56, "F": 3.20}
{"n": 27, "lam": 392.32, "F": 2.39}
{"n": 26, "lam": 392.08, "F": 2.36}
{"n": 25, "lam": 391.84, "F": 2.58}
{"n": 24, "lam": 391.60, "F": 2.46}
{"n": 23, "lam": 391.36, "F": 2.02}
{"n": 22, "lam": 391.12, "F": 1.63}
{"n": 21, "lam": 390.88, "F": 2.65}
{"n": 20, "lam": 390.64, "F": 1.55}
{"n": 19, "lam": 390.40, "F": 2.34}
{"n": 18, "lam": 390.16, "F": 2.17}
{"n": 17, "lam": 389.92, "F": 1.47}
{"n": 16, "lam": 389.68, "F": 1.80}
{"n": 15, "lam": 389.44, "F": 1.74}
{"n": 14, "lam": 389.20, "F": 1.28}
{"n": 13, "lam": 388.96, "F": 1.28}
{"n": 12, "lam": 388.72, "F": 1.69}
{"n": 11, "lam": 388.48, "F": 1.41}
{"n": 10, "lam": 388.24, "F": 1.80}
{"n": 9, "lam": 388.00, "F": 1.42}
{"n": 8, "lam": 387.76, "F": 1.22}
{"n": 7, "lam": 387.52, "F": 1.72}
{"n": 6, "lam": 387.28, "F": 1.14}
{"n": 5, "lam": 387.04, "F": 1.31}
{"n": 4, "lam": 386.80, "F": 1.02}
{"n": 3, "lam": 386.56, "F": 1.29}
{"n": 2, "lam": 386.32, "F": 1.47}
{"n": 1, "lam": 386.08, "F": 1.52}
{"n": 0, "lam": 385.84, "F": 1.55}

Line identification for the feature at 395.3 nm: C IV 1549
